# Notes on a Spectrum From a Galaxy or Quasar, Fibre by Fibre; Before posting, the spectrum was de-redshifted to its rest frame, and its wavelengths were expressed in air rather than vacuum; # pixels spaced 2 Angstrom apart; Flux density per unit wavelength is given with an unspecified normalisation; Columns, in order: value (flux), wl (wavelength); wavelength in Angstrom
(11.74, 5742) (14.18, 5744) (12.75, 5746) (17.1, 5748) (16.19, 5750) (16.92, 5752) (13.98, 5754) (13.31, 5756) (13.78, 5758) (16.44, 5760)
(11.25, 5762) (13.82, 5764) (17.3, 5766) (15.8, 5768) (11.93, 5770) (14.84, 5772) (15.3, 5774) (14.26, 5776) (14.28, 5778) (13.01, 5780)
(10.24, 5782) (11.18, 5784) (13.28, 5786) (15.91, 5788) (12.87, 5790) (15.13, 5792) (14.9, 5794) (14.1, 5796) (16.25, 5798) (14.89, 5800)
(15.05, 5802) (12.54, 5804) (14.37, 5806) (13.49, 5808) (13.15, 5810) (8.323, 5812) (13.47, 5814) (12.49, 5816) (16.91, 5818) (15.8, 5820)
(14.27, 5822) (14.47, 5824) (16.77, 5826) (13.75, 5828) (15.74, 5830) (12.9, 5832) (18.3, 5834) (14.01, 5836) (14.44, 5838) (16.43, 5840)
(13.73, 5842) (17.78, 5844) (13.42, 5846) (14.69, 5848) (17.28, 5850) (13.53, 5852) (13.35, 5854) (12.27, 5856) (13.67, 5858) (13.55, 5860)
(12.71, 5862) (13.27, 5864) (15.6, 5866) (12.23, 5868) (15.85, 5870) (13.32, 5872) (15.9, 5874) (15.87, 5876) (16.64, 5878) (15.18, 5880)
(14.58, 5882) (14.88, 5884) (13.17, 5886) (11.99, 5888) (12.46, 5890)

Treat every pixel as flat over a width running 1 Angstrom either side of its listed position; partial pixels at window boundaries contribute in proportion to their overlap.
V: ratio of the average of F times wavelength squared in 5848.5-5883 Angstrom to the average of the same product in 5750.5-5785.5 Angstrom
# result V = 1.06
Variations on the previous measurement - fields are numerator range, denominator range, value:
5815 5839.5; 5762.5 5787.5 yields 1.11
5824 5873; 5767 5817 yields 1.09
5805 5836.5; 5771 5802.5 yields 1.03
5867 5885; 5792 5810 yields 1.06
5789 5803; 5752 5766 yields 1.05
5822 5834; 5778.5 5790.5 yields 1.19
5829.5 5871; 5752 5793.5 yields 1.06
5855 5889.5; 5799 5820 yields 1.06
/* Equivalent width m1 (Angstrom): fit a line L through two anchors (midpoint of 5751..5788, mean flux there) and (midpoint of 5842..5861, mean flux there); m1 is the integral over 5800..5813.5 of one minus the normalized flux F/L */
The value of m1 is 1.1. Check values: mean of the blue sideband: 14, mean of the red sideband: 14.4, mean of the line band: 13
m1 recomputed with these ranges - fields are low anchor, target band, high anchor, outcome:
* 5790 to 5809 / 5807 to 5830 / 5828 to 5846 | 1.3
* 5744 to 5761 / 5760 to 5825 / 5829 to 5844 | 5.1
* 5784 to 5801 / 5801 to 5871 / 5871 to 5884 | 2.7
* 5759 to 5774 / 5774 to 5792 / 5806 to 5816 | 0.5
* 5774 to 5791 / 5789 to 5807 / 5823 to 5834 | -0.8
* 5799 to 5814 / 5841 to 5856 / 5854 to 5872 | -1.3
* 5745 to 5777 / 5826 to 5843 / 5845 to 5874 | -1.0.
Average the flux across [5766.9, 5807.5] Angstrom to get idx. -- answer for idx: 14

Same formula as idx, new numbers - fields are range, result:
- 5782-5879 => 14.3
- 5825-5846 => 15.3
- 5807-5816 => 12.2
